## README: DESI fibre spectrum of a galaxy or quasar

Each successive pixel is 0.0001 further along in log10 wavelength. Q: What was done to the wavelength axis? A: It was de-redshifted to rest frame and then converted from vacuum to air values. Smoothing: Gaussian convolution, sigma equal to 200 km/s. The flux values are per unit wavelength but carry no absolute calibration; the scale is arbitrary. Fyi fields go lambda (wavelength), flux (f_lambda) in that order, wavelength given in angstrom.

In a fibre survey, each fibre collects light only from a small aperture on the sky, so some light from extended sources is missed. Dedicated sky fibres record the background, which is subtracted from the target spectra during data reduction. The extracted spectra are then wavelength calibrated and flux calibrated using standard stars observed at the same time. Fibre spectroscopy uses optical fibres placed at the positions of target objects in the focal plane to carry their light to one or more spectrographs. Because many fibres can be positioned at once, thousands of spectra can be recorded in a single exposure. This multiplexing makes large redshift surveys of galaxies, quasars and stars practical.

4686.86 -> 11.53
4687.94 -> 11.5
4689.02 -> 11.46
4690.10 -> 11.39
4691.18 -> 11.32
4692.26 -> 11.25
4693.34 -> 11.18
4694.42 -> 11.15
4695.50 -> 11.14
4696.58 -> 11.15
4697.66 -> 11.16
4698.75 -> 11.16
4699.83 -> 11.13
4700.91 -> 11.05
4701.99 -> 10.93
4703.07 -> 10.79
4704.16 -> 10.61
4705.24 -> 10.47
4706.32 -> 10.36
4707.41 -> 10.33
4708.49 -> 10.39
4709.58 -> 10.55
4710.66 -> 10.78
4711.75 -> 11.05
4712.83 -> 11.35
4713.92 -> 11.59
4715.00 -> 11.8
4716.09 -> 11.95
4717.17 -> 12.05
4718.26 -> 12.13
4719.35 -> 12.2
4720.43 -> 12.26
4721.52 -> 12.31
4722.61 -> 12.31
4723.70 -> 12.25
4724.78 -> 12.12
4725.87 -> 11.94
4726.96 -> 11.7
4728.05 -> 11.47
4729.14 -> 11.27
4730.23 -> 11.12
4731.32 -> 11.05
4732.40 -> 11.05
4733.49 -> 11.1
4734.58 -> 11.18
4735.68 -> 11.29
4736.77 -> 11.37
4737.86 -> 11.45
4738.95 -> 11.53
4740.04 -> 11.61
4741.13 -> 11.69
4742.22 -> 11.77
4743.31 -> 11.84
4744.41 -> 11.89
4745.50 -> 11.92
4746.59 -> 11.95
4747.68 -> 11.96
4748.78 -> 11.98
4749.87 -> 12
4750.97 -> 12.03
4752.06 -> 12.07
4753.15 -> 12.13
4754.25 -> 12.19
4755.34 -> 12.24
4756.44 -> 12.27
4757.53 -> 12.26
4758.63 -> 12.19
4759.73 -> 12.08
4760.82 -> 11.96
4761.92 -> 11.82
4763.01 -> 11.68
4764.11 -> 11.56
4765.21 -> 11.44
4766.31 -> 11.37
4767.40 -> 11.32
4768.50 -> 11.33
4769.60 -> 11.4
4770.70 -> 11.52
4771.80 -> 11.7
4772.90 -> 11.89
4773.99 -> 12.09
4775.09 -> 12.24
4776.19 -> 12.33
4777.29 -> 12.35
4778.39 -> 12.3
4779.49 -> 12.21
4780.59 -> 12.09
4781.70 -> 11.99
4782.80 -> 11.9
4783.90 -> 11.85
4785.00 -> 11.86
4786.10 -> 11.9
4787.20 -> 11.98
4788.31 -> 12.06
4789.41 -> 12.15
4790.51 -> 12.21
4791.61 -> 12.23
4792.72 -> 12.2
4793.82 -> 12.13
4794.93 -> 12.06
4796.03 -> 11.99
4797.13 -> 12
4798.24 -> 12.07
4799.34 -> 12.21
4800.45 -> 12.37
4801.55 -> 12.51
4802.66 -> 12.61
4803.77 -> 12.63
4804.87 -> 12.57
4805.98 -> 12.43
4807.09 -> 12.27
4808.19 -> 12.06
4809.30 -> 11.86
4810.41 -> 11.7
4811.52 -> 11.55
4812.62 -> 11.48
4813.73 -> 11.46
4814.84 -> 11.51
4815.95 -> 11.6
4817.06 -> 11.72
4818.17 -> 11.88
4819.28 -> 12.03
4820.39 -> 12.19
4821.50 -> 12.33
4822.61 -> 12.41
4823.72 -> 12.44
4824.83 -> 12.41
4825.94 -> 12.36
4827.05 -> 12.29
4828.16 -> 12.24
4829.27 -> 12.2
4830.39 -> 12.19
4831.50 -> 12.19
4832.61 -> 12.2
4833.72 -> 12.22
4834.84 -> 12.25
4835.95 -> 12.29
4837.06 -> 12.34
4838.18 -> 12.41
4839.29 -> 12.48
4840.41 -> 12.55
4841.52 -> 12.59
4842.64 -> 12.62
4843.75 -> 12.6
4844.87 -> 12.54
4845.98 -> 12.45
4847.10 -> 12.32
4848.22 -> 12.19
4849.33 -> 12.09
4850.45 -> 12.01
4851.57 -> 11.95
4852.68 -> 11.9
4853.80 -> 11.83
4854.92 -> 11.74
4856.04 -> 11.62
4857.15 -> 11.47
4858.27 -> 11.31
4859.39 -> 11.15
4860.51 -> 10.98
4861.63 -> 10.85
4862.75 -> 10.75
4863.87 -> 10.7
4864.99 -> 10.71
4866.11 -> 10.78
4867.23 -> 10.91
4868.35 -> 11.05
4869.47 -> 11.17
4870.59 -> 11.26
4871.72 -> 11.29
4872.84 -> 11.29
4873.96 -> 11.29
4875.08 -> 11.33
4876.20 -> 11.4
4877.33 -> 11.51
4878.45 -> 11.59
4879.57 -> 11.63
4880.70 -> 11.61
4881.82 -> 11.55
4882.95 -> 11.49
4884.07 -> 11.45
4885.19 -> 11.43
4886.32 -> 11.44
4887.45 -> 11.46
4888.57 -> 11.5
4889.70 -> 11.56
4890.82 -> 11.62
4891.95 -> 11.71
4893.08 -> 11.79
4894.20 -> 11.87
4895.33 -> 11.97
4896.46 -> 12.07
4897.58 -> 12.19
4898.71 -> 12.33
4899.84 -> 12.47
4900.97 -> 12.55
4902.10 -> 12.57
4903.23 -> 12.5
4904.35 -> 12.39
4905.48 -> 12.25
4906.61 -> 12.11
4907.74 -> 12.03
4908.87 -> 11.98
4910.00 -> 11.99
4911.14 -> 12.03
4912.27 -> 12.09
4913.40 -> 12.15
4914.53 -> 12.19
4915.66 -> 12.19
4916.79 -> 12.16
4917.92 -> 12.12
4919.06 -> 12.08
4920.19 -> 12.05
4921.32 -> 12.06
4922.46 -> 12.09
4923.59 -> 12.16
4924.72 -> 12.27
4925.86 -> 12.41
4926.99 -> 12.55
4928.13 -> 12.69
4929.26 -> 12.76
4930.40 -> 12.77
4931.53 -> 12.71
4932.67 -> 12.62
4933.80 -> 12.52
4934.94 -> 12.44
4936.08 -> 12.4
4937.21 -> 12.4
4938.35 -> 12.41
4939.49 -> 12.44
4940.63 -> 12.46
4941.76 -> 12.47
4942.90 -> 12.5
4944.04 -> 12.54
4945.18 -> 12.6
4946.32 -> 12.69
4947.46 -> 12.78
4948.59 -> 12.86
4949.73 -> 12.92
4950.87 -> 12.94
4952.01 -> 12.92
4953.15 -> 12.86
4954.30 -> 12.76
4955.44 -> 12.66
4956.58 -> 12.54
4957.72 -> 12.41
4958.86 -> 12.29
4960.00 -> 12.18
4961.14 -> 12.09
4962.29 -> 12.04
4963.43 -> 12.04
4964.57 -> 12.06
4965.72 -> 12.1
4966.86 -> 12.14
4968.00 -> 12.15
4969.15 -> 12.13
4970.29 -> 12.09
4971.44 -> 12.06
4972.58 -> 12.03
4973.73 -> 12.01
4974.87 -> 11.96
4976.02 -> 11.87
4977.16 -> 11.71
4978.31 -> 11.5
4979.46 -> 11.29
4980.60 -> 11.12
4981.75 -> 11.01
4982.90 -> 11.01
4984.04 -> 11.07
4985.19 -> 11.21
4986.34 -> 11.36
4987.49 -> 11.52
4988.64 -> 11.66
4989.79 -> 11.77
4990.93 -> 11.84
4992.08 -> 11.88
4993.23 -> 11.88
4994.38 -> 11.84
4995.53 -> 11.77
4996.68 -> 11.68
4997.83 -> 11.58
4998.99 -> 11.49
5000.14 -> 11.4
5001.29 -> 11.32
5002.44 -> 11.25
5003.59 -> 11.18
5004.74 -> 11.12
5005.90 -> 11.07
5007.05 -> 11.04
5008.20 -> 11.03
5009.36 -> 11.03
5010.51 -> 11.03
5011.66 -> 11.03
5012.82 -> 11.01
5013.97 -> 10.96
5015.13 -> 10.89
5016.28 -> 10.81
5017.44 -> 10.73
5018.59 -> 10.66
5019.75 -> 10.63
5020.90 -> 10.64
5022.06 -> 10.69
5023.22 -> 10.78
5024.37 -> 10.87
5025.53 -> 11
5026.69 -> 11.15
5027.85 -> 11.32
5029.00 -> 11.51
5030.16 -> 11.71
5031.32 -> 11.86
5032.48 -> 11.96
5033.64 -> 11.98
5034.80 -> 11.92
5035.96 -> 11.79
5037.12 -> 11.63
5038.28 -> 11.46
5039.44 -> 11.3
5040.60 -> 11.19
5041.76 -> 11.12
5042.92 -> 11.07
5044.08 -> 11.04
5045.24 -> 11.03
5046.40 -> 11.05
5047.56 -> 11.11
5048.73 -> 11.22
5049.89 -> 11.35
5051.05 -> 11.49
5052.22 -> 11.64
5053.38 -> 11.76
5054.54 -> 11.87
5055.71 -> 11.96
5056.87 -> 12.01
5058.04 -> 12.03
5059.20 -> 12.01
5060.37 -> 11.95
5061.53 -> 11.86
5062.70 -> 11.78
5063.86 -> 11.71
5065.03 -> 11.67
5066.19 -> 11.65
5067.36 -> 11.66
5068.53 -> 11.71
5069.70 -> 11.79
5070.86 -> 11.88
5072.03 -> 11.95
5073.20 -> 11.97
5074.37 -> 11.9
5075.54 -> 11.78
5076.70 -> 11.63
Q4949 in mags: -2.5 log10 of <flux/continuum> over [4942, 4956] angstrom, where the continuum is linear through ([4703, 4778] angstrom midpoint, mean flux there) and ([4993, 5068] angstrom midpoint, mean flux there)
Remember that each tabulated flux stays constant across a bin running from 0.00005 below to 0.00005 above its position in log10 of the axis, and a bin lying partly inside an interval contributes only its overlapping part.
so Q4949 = -0.12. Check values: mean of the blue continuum 11.6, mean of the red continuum 11.4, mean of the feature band 12.7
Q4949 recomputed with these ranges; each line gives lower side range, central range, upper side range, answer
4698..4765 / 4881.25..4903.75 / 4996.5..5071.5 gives -0.04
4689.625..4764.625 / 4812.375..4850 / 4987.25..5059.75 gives -0.07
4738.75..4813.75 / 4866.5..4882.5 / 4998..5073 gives 0.04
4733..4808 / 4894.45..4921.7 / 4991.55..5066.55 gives -0.05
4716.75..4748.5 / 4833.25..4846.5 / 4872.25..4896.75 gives -0.08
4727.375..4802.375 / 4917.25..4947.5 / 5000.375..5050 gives -0.09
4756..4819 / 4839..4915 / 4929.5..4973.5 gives 0.04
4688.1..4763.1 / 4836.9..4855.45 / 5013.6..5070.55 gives -0.07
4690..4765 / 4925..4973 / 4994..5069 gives -0.10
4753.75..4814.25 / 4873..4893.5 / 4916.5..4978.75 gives 0.06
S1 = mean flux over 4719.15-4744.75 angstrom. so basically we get 11.6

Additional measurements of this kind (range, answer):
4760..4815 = 12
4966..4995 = 11.7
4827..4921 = 11.9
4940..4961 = 12.6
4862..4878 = 11.1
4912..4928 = 12.2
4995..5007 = 11.4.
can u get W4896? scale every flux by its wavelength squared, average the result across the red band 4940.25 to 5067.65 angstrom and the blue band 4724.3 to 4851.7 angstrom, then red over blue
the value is 1.1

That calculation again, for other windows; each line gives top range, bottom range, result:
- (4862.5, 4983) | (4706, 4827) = 1.08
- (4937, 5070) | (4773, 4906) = 1.05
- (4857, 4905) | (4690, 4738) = 1.09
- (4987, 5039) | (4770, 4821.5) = 1.03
